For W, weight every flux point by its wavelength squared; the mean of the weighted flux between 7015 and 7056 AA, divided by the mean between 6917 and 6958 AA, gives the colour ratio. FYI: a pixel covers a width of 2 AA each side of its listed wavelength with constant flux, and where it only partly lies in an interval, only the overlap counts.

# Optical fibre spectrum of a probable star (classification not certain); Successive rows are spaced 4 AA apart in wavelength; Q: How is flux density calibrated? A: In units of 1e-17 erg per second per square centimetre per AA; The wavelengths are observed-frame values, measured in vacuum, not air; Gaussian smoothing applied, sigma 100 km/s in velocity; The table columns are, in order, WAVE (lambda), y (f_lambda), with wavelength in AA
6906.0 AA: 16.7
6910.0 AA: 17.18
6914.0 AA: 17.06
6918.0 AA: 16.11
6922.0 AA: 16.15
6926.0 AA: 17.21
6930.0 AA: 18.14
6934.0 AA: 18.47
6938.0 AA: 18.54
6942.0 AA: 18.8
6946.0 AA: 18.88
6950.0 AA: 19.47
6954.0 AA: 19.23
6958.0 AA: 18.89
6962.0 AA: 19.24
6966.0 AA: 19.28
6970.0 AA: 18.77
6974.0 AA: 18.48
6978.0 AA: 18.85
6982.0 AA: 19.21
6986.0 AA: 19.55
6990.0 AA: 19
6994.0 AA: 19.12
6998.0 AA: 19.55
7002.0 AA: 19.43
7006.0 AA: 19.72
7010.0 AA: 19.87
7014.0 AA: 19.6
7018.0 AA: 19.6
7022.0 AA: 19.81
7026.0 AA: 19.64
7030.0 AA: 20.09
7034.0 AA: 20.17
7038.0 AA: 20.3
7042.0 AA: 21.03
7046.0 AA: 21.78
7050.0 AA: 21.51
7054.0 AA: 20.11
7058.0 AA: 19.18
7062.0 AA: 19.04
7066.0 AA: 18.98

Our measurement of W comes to 1.2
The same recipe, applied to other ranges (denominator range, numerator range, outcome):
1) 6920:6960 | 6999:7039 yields 1.10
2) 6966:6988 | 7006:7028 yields 1.05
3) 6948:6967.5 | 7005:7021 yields 1.04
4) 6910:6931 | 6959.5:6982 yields 1.14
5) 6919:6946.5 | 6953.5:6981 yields 1.07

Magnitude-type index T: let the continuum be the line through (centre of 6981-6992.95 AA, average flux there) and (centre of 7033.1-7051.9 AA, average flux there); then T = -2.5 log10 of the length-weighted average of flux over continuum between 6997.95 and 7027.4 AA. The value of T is 0.02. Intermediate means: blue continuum 19.2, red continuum 21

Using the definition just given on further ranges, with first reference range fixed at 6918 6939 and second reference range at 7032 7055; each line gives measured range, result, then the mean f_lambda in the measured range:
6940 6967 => -0.05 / 19.1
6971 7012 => 0.00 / 19.3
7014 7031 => 0.03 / 19.7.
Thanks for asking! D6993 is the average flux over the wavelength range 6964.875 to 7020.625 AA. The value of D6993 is 19.3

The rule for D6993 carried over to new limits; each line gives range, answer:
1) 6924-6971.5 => 18.7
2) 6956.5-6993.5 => 19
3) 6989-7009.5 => 19.4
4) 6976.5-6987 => 19.2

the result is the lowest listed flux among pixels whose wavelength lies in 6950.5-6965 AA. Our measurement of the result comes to 18.89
